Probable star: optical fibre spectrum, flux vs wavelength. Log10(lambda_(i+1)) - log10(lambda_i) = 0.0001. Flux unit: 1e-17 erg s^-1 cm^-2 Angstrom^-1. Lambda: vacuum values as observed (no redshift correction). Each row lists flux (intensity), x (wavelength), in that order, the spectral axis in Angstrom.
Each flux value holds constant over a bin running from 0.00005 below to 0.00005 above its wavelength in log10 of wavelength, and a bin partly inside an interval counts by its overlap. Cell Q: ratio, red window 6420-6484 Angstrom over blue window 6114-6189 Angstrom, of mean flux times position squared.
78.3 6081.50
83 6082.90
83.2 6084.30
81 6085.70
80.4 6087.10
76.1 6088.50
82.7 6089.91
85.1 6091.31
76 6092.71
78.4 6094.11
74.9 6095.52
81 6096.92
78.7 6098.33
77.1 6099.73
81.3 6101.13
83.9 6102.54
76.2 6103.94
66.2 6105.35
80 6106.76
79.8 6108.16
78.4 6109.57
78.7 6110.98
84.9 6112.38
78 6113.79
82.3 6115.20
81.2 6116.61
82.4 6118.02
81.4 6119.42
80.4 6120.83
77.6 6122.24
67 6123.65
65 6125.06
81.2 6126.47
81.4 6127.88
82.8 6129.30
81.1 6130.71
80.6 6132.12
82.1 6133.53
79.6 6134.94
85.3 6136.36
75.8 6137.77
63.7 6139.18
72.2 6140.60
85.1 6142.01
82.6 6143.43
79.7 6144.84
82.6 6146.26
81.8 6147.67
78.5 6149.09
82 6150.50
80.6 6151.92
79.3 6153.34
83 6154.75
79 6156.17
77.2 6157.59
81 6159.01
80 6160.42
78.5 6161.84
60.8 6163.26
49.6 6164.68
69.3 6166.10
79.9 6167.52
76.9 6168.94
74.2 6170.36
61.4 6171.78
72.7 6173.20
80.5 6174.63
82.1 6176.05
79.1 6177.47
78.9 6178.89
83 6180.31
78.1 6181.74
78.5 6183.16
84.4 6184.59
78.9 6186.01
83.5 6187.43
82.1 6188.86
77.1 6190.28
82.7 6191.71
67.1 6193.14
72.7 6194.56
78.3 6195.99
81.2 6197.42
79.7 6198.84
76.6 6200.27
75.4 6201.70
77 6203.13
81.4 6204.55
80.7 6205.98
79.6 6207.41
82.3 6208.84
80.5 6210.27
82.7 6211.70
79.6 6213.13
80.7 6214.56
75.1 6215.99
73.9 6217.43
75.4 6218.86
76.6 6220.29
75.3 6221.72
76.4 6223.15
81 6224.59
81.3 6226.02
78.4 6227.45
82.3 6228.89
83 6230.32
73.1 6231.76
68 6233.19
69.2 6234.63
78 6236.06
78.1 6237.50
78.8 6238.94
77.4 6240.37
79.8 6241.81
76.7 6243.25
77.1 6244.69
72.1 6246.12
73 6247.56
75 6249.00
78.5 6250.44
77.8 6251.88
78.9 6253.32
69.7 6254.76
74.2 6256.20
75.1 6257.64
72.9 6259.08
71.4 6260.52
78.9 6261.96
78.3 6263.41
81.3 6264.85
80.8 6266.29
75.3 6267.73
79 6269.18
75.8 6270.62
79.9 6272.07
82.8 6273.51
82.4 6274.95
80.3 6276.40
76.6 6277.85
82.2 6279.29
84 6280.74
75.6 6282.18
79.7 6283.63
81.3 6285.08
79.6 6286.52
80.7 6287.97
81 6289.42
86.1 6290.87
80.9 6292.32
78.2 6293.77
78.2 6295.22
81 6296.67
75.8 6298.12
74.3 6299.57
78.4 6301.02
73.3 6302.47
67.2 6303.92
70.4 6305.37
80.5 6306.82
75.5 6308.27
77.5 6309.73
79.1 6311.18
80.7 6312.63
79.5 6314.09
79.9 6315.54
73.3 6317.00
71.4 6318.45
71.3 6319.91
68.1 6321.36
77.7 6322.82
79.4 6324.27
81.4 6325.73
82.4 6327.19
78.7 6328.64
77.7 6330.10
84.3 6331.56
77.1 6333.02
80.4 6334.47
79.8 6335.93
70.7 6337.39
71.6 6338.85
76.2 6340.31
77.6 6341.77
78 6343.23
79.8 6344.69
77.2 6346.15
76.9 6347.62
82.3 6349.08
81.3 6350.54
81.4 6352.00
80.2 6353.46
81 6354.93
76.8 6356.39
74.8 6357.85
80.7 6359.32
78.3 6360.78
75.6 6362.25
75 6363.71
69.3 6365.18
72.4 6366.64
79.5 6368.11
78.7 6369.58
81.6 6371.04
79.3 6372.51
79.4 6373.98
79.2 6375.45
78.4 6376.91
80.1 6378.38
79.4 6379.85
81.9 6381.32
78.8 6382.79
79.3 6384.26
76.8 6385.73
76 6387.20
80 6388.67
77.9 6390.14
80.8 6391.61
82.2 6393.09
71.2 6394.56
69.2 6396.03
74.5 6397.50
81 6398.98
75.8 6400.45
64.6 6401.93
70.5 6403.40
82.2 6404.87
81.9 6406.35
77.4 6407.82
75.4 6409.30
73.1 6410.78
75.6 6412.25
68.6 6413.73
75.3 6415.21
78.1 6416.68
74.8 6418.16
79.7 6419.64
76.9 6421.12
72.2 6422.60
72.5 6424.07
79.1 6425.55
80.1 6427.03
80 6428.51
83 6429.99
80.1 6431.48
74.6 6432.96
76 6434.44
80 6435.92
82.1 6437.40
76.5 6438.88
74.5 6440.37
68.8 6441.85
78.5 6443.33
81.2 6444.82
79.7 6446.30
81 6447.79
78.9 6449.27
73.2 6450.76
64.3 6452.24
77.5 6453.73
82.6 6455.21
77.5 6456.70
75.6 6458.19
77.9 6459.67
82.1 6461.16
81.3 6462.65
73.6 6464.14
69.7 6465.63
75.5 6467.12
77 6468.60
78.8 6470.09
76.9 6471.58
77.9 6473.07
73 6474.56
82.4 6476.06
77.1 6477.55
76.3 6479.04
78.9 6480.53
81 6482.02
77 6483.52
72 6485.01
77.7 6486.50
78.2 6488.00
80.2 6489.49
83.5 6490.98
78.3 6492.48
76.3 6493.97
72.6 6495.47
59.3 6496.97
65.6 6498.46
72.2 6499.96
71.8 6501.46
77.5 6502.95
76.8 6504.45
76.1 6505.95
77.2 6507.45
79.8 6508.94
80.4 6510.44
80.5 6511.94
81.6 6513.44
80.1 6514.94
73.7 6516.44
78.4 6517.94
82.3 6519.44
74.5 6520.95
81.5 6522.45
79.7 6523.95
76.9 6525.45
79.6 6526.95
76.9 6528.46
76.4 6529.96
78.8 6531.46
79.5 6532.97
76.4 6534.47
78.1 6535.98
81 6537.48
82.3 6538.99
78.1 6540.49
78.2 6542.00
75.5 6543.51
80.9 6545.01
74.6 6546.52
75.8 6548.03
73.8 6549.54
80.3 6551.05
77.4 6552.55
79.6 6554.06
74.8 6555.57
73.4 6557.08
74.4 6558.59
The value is 1.09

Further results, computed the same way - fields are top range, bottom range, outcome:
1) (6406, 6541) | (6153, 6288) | 1.08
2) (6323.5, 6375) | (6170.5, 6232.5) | 1.05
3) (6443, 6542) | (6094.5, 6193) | 1.11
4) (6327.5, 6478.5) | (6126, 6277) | 1.06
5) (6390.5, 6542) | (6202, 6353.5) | 1.05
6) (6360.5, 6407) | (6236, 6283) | 1.04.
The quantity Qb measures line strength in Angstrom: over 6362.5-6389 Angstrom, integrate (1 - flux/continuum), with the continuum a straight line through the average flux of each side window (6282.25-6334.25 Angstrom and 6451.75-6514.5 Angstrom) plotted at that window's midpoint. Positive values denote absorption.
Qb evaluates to -0.2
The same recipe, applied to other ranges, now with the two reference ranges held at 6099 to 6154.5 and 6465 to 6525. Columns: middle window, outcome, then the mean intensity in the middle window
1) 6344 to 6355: -0.3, 79.9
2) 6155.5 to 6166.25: 0.9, 72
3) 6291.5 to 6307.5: 0.4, 76.3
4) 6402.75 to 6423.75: 0.4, 75.8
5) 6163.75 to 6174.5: 1.3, 69.5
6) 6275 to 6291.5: -0.6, 80.7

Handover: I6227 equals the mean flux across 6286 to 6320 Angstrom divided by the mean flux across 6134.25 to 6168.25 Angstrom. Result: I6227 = 1.00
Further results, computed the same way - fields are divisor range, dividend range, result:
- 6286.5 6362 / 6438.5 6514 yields 0.98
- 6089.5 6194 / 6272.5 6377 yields 1.00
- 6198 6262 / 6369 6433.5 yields 1.00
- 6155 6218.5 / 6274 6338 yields 1.01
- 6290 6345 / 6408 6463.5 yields 1.00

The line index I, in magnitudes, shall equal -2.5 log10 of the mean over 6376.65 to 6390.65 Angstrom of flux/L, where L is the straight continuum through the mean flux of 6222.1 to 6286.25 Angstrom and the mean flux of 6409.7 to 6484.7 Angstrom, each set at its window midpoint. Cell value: -0.02 mag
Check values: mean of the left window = 77.5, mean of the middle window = 78.9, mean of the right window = 76.9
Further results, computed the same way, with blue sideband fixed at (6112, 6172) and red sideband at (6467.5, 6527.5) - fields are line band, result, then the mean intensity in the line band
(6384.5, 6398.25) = 0.008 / 76.6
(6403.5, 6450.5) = -0.001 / 77.2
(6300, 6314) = 0.018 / 76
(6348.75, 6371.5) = -0.011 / 78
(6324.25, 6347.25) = -0.013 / 78.2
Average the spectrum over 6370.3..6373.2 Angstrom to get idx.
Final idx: 80.6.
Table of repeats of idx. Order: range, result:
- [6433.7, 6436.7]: 78.2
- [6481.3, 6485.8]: 76.6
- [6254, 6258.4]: 73.1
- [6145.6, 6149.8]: 81.1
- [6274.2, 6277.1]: 81.4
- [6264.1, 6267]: 81.2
